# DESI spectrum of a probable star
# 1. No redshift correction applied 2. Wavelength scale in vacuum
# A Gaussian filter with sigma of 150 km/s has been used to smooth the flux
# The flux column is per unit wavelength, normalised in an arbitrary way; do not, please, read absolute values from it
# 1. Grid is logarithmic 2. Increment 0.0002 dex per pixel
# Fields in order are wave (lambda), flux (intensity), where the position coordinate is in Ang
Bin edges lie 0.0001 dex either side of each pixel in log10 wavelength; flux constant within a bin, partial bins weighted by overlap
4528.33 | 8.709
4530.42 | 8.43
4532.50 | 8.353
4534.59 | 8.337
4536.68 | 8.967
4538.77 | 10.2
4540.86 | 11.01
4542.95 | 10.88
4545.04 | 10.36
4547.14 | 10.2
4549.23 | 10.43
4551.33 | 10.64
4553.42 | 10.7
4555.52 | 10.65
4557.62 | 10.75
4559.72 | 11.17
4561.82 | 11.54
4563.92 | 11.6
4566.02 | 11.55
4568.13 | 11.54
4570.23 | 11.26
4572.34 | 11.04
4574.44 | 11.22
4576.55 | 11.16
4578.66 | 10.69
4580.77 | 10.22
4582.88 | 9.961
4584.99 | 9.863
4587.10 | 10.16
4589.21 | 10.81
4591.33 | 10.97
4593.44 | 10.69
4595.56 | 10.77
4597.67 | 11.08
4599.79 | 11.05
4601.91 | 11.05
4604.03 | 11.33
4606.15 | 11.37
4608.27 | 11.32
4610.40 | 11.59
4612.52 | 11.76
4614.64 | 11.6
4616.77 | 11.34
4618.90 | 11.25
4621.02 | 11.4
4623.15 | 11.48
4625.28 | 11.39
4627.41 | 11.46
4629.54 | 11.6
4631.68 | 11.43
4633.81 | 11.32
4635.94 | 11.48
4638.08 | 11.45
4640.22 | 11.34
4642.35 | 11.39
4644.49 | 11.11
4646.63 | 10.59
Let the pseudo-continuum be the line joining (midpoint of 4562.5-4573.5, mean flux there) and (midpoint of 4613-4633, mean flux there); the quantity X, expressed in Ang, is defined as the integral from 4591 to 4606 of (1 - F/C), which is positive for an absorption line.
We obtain 0.5 Ang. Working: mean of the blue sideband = 11.4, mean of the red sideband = 11.4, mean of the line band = 11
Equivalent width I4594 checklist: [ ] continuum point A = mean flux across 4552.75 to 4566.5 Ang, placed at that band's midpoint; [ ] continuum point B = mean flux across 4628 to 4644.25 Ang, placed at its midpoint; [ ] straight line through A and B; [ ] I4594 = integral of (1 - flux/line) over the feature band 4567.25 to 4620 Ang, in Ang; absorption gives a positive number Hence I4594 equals 1.19 Ang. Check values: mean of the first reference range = 11.1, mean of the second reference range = 11.4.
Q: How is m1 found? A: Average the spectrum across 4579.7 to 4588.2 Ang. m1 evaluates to 10.1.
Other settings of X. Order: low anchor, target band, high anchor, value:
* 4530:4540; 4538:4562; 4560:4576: -1.6 Ang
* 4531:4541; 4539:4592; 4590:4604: -4.1 Ang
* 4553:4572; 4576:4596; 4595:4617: 1.3 Ang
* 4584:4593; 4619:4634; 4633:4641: -0.3 Ang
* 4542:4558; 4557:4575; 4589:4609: -1.0 Ang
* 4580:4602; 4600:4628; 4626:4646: -1.0 Ang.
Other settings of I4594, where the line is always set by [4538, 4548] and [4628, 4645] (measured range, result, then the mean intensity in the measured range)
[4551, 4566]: -0.5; 11.1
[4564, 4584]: -0.3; 11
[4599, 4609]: -0.1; 11.2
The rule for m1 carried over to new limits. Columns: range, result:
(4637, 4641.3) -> 11.4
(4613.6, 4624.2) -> 11.4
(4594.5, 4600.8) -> 11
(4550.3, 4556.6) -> 10.7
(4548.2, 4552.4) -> 10.5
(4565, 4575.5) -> 11.3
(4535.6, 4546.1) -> 10.3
